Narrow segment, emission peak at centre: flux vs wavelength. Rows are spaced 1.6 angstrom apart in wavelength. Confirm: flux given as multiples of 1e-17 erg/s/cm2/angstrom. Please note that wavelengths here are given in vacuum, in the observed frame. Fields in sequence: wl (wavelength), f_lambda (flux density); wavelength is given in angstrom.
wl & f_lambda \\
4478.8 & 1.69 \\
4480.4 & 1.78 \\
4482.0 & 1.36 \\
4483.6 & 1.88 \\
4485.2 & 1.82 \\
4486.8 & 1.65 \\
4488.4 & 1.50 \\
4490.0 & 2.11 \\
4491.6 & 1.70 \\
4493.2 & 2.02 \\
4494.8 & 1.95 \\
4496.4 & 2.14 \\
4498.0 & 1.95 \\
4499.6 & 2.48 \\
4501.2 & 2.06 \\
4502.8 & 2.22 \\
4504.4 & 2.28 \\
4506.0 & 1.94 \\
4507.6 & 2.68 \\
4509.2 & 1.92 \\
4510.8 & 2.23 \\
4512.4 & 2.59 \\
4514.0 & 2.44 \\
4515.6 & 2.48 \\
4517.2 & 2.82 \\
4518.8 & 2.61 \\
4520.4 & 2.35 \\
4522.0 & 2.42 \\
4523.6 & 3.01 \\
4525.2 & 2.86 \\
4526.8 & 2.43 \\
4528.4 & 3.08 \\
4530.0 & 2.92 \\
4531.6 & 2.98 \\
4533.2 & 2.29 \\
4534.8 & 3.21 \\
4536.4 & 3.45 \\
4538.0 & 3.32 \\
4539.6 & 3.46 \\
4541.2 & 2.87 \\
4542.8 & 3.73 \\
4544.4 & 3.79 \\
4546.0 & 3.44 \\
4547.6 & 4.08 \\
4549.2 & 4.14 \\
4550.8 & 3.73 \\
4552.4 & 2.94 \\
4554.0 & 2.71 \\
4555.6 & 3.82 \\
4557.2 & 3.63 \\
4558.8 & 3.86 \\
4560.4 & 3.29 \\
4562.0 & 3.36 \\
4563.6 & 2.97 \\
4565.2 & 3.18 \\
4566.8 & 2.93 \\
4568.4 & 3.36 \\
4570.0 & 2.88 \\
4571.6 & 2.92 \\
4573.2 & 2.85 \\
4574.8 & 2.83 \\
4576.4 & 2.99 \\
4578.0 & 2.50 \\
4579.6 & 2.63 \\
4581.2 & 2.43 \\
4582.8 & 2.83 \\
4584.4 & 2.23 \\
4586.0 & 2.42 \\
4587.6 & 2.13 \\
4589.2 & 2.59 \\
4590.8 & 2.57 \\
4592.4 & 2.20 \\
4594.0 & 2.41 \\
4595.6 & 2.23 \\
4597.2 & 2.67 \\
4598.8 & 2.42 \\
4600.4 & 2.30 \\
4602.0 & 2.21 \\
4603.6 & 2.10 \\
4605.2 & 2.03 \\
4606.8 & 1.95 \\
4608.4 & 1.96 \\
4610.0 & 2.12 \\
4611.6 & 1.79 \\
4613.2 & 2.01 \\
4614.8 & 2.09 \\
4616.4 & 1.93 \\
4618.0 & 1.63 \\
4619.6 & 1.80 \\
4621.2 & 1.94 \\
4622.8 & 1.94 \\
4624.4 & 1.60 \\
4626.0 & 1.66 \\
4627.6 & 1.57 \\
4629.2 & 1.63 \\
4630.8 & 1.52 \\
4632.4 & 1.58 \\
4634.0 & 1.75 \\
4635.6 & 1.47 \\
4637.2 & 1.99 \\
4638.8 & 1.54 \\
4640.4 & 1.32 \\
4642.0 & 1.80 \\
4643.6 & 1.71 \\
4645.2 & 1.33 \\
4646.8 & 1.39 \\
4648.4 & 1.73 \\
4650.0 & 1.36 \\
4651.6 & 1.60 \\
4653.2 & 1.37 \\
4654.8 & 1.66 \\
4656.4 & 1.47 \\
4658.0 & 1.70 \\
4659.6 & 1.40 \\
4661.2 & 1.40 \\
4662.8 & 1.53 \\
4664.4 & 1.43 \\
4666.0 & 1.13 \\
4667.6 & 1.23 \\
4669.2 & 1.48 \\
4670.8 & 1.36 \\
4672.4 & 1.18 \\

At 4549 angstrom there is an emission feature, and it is C IV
